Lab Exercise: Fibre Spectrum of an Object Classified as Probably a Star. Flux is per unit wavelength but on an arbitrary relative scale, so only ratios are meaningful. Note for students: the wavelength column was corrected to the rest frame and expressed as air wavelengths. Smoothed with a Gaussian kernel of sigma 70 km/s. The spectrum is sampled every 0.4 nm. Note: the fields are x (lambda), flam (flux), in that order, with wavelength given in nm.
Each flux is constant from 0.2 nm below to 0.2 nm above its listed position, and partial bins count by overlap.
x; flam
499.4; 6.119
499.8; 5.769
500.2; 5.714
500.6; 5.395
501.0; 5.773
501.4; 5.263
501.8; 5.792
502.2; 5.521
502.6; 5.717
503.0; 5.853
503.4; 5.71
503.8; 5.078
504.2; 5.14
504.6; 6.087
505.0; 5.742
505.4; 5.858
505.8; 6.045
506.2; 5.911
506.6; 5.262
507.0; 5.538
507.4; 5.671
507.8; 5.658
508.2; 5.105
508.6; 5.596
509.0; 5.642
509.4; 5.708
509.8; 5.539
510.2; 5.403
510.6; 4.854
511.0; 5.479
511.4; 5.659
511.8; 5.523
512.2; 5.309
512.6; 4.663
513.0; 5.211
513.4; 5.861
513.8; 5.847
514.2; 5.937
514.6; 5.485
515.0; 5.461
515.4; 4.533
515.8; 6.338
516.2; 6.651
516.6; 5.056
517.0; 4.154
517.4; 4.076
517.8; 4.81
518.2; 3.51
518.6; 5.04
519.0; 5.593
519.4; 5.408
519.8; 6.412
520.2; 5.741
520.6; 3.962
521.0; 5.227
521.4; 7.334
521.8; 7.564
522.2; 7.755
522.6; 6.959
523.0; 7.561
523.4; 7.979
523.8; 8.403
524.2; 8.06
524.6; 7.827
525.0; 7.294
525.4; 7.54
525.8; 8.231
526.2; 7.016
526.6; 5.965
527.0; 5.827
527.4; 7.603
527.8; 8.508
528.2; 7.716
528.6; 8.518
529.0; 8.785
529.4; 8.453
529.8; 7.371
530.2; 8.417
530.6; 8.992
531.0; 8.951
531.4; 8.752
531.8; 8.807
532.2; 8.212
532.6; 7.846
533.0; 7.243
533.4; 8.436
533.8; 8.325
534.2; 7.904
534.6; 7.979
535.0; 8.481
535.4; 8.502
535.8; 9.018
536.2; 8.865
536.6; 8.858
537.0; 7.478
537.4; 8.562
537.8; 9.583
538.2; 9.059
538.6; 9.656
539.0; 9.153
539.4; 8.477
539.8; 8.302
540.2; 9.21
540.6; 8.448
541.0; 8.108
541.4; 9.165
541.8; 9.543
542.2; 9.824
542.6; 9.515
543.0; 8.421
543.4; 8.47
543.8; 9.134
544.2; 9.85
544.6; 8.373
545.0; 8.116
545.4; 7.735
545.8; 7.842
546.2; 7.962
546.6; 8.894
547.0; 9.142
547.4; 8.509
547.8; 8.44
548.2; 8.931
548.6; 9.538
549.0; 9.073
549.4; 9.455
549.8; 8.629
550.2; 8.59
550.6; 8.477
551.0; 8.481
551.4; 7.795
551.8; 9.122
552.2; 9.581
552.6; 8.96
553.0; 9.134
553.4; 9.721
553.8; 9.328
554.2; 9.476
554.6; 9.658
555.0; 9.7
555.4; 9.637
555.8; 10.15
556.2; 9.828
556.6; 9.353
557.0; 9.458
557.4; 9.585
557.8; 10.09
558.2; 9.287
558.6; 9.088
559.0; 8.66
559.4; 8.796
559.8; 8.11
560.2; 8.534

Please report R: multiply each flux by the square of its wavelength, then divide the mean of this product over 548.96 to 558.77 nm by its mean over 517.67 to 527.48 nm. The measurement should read 1.6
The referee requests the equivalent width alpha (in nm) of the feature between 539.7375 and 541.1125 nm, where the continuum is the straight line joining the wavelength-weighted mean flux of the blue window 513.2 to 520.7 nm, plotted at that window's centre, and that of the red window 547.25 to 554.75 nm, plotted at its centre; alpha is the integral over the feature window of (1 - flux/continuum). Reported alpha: -0.13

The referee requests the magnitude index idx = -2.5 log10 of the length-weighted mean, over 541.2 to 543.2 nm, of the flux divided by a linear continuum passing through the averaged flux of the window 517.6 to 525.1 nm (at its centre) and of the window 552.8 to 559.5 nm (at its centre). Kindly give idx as -0.13 mag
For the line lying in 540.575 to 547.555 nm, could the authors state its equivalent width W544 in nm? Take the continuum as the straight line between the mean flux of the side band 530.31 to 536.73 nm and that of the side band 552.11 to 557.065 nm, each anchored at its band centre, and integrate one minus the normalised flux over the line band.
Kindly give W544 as 0.20 nm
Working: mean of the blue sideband 8.44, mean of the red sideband 9.54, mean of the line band 8.73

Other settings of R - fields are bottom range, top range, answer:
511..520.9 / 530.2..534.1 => 1.69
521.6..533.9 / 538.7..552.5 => 1.19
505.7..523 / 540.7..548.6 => 1.76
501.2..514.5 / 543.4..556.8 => 1.90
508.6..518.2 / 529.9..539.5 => 1.74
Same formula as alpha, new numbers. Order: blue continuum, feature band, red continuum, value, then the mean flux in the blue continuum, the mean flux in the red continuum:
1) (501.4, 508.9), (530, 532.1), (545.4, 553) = -0.37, 5.62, 8.73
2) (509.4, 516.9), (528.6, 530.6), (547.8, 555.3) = -0.38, 5.48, 9.08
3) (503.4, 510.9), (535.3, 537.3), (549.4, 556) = -0.18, 5.55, 9.16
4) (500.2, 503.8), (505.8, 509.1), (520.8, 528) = 0.25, 5.6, 7.37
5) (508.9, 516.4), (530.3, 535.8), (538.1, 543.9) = -0.26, 5.53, 8.96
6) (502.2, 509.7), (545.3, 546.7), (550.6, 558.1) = 0.10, 5.62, 9.37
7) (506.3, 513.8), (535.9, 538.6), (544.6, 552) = -0.40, 5.44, 8.59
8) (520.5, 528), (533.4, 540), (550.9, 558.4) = -0.41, 7.23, 9.4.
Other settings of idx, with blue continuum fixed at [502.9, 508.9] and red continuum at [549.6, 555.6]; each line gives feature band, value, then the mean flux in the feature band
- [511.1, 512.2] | 0.096 mag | 5.53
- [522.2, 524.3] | -0.129 mag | 7.78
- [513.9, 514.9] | 0.099 mag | 5.7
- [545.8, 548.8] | -0.002 mag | 8.71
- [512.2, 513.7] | 0.161 mag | 5.29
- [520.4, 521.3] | 0.345 mag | 4.9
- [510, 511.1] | 0.143 mag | 5.22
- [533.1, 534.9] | -0.058 mag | 8.13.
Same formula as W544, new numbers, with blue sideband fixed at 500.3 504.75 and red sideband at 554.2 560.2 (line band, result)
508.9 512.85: 0.50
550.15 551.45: 0.08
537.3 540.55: -0.36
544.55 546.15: 0.11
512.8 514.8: 0.22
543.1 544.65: -0.10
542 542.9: -0.13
